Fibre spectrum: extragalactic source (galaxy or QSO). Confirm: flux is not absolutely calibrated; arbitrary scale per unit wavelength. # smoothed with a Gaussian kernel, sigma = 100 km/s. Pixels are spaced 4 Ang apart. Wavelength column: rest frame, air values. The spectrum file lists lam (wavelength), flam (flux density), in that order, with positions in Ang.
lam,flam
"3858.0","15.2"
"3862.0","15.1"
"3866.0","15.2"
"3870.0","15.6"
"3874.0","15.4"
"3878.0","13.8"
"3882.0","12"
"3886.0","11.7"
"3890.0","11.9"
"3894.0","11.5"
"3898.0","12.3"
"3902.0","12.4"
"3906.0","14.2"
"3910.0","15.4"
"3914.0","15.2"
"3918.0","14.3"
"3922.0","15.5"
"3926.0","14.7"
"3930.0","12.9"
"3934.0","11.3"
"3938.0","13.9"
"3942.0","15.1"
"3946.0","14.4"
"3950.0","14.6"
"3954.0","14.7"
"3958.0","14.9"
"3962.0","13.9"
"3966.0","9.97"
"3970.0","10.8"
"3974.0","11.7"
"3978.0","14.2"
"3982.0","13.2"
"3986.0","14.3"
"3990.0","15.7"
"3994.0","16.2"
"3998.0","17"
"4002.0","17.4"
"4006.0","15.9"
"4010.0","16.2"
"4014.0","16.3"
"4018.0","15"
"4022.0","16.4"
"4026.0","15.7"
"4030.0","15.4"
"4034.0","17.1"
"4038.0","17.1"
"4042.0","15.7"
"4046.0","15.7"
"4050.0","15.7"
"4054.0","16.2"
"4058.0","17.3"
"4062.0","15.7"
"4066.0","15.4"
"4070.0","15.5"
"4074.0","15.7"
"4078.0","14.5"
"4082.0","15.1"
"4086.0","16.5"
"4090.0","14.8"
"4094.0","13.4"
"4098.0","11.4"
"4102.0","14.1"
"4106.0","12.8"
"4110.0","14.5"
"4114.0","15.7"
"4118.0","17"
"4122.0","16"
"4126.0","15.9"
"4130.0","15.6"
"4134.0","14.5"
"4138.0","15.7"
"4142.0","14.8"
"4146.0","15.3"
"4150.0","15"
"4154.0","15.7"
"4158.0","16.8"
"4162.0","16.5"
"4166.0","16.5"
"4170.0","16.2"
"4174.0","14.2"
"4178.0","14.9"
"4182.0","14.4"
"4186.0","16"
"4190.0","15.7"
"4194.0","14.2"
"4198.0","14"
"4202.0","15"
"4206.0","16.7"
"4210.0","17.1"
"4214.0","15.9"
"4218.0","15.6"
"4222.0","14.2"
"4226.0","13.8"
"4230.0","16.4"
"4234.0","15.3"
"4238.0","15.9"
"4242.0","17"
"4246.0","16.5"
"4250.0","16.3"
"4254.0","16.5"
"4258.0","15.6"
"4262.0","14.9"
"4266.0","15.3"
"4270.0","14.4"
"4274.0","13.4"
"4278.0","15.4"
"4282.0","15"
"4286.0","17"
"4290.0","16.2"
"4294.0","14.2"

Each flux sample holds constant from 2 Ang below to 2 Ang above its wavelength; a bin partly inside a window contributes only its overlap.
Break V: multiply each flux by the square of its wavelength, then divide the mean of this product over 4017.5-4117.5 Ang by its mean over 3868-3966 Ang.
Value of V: 1.2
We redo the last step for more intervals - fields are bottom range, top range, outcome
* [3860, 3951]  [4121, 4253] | 1.29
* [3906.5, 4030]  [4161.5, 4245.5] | 1.19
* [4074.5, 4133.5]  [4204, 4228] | 1.11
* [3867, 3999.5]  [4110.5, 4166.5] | 1.26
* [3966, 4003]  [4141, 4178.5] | 1.20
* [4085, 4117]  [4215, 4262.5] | 1.18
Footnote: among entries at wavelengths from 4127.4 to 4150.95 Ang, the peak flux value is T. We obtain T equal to 15.7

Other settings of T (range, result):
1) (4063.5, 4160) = 17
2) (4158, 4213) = 17.1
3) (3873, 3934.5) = 15.5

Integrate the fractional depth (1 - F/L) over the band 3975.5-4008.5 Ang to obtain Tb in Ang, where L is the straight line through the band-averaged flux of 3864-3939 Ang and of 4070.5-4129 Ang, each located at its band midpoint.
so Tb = -2.9 Ang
